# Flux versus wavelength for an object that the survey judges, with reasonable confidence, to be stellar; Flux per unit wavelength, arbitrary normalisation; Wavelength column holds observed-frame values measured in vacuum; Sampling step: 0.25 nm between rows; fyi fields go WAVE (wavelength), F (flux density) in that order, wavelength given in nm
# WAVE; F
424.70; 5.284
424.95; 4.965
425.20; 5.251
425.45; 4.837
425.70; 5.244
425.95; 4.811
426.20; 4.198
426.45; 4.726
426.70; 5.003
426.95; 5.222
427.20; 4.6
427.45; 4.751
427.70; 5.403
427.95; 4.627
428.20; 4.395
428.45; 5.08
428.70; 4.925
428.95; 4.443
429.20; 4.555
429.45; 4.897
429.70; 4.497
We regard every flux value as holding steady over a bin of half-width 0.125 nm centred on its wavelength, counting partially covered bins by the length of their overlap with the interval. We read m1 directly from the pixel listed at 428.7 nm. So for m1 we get 4.925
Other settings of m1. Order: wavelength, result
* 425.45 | 4.837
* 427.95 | 4.627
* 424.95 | 4.965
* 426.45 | 4.726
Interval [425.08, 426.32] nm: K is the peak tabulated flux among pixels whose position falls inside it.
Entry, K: 5.251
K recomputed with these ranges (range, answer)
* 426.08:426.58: 4.726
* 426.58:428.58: 5.403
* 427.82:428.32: 4.627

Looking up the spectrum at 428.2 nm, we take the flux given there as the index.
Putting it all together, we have 4.395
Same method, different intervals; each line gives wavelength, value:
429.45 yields 4.897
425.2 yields 5.251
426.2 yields 4.198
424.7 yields 5.284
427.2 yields 4.6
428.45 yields 5.08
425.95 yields 4.811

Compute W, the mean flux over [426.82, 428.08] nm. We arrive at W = 4.92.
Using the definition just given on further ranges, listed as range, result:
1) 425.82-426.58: 4.59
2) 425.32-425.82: 5.04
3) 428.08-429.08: 4.71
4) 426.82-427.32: 4.92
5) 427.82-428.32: 4.52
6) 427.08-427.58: 4.68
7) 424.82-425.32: 5.11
